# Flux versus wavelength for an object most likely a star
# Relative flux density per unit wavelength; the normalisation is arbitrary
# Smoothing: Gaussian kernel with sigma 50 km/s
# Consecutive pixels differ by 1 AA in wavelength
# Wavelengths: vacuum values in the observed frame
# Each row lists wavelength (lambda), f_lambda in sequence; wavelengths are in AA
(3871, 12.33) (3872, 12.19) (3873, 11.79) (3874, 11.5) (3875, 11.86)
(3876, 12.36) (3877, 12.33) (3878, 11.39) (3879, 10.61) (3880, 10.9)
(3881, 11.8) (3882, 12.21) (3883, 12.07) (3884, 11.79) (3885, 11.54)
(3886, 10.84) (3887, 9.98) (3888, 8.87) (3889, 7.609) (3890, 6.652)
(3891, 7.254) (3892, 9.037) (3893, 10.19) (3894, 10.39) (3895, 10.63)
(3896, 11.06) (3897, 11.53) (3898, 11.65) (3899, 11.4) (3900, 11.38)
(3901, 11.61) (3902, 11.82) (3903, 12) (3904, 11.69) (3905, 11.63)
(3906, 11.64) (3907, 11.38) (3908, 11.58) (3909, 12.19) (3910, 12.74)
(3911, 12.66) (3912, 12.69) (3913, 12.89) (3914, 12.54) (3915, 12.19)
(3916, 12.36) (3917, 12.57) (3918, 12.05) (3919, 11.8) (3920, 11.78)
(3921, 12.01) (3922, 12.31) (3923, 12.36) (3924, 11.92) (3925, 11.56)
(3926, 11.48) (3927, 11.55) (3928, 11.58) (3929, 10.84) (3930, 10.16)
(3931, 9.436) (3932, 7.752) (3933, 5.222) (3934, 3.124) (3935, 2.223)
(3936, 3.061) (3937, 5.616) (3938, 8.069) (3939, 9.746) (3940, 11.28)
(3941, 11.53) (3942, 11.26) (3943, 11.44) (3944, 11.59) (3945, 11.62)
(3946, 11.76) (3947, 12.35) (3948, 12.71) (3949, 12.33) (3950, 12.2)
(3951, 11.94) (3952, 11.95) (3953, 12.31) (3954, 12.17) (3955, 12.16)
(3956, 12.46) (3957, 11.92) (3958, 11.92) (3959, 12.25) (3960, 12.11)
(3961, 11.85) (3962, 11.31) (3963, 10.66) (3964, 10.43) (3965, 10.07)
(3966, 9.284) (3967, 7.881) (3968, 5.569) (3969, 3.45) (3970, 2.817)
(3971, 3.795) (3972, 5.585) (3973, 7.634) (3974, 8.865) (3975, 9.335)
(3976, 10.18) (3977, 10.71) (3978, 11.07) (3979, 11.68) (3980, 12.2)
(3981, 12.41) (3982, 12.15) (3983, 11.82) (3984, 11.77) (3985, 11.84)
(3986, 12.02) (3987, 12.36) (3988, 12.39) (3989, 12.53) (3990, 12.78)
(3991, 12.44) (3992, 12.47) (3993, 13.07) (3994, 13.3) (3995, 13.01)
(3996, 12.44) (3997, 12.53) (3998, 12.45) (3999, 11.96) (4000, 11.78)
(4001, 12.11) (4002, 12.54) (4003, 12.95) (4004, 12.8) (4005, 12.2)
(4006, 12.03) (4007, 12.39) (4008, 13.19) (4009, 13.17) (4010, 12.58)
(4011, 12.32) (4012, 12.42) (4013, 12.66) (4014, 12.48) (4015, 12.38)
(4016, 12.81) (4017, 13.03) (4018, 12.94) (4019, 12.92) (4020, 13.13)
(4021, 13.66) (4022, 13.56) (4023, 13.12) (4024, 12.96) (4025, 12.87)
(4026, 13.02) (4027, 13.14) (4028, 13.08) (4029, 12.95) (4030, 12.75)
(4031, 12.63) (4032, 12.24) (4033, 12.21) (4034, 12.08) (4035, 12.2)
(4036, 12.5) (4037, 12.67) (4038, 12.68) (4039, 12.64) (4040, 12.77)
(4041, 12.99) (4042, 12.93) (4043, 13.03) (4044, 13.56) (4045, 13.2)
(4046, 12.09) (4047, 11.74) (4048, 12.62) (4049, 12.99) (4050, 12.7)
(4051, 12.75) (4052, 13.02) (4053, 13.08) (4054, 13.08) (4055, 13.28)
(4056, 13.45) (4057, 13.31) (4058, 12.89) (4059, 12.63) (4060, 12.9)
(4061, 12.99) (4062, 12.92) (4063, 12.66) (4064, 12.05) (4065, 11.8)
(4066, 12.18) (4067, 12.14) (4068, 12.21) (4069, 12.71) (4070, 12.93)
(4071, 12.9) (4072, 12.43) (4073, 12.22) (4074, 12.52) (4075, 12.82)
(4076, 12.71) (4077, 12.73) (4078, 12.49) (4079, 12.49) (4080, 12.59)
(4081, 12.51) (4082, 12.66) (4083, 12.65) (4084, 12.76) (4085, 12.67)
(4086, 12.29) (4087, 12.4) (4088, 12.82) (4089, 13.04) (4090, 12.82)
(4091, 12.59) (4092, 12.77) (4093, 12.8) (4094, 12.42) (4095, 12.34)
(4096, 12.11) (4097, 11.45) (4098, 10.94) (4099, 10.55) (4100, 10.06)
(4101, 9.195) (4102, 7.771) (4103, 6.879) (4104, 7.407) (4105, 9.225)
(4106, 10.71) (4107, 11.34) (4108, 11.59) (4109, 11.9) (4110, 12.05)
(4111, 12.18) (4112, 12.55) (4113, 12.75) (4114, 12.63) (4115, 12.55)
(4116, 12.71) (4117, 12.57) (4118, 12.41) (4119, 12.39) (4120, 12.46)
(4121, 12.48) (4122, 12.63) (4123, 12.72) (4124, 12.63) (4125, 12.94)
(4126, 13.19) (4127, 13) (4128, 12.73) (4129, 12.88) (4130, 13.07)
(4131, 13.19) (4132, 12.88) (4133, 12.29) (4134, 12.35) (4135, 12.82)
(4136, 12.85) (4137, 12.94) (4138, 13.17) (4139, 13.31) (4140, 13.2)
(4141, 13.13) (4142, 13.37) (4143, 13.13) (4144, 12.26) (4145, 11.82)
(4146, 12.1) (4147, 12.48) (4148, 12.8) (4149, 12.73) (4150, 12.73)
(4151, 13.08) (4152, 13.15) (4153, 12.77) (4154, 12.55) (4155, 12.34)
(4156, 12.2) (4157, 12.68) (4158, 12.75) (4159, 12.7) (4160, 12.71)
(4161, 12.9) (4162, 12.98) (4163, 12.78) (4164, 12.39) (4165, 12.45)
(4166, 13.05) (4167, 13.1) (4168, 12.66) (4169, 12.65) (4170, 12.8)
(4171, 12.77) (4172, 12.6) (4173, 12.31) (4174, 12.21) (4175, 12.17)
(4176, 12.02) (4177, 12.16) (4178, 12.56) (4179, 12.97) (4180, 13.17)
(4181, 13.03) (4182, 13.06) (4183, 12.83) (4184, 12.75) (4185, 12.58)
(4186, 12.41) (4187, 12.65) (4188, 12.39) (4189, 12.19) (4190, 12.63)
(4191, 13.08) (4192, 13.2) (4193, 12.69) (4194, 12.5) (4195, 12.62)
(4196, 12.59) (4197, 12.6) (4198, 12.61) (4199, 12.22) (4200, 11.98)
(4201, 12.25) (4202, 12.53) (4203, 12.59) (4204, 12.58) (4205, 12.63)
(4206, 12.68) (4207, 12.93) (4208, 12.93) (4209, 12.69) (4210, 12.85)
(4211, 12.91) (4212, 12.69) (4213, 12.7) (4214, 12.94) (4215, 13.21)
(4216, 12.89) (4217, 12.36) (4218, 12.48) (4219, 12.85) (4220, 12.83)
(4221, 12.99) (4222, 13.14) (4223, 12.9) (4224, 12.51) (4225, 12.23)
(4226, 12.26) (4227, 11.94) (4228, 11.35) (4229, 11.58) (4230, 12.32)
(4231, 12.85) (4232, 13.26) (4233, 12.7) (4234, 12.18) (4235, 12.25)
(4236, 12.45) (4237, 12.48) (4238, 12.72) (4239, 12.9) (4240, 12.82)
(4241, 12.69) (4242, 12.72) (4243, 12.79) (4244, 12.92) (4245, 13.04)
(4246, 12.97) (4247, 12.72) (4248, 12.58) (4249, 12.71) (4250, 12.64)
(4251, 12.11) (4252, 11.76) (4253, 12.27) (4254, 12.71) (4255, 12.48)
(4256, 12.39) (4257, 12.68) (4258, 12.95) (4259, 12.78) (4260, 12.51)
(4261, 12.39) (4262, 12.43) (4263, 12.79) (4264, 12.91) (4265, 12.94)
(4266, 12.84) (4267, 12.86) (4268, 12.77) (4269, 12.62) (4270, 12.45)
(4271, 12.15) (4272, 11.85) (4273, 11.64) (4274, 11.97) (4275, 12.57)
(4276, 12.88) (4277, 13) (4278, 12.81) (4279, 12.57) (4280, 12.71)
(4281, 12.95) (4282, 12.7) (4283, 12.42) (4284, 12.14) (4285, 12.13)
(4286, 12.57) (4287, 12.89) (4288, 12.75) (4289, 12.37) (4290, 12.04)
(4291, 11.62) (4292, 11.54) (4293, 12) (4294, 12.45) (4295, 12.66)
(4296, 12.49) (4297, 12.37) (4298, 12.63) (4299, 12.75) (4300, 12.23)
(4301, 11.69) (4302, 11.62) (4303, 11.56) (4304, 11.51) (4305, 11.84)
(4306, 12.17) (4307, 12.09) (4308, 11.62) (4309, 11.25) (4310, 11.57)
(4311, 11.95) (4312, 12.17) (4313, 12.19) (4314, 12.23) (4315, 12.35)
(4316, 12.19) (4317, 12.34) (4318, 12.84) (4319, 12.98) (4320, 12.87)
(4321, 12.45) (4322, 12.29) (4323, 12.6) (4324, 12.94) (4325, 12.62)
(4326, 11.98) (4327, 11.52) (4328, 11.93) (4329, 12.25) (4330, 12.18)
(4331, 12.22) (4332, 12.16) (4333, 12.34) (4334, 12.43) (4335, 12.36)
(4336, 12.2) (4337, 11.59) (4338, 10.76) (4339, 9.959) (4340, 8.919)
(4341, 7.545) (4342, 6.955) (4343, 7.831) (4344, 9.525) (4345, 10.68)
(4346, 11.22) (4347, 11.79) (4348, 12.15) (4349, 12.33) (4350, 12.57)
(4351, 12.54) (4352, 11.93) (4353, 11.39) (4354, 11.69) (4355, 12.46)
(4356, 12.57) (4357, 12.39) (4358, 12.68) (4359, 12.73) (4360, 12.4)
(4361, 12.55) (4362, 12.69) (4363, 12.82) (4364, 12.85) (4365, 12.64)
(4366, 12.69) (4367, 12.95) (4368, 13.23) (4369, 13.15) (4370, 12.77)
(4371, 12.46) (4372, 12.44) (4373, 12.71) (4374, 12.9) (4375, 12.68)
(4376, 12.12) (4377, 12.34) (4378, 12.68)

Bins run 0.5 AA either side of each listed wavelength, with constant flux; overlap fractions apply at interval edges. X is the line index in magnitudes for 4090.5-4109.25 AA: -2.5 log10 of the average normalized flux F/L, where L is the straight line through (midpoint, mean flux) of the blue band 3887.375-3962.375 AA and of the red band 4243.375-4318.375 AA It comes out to 0.09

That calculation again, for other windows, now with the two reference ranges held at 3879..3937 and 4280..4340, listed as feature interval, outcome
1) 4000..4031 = -0.16 mag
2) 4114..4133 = -0.12 mag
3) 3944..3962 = -0.12 mag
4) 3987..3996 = -0.16 mag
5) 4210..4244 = -0.07 mag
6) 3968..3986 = 0.18 mag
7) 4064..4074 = -0.11 mag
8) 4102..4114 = 0.06 mag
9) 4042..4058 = -0.16 mag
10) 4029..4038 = -0.13 mag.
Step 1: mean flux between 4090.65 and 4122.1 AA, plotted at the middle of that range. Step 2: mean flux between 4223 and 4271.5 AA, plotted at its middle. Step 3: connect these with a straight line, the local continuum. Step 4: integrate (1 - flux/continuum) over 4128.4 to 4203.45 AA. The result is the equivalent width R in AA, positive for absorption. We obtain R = -4.9 AA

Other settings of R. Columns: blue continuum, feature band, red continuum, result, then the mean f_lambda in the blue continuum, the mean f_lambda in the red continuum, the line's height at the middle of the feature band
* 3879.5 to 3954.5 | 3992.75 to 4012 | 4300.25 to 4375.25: -2.7 AA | 10.8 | 11.9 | 11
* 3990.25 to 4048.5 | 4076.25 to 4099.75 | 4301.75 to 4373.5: 0.3 AA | 12.7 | 11.9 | 12.5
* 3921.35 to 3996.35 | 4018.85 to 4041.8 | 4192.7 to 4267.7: -3.8 AA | 10.4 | 12.6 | 11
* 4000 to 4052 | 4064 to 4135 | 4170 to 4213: 3.2 AA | 12.7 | 12.6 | 12.7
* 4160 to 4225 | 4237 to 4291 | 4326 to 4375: -1.3 AA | 12.7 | 11.8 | 12.3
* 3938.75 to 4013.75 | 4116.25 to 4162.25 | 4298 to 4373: -4.6 AA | 11.3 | 11.9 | 11.6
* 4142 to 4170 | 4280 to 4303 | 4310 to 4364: -0.5 AA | 12.7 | 11.8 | 12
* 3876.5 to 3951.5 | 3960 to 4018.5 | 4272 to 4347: -1.1 AA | 10.8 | 11.9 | 11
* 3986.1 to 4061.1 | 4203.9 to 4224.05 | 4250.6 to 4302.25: -0.5 AA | 12.7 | 12.4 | 12.5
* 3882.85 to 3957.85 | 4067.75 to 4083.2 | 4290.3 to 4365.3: -1.9 AA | 10.8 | 11.9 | 11.2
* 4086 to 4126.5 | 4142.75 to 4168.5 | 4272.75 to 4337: -1.7 AA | 11.7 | 12.3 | 11.9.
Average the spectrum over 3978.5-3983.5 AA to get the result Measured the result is 12.1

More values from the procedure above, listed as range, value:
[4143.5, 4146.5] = 12.1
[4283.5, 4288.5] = 12.5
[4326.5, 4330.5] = 12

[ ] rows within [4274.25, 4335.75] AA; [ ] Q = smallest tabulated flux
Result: 11.25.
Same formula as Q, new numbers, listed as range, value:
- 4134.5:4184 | 11.82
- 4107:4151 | 11.34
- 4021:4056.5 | 11.74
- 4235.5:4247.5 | 12.45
